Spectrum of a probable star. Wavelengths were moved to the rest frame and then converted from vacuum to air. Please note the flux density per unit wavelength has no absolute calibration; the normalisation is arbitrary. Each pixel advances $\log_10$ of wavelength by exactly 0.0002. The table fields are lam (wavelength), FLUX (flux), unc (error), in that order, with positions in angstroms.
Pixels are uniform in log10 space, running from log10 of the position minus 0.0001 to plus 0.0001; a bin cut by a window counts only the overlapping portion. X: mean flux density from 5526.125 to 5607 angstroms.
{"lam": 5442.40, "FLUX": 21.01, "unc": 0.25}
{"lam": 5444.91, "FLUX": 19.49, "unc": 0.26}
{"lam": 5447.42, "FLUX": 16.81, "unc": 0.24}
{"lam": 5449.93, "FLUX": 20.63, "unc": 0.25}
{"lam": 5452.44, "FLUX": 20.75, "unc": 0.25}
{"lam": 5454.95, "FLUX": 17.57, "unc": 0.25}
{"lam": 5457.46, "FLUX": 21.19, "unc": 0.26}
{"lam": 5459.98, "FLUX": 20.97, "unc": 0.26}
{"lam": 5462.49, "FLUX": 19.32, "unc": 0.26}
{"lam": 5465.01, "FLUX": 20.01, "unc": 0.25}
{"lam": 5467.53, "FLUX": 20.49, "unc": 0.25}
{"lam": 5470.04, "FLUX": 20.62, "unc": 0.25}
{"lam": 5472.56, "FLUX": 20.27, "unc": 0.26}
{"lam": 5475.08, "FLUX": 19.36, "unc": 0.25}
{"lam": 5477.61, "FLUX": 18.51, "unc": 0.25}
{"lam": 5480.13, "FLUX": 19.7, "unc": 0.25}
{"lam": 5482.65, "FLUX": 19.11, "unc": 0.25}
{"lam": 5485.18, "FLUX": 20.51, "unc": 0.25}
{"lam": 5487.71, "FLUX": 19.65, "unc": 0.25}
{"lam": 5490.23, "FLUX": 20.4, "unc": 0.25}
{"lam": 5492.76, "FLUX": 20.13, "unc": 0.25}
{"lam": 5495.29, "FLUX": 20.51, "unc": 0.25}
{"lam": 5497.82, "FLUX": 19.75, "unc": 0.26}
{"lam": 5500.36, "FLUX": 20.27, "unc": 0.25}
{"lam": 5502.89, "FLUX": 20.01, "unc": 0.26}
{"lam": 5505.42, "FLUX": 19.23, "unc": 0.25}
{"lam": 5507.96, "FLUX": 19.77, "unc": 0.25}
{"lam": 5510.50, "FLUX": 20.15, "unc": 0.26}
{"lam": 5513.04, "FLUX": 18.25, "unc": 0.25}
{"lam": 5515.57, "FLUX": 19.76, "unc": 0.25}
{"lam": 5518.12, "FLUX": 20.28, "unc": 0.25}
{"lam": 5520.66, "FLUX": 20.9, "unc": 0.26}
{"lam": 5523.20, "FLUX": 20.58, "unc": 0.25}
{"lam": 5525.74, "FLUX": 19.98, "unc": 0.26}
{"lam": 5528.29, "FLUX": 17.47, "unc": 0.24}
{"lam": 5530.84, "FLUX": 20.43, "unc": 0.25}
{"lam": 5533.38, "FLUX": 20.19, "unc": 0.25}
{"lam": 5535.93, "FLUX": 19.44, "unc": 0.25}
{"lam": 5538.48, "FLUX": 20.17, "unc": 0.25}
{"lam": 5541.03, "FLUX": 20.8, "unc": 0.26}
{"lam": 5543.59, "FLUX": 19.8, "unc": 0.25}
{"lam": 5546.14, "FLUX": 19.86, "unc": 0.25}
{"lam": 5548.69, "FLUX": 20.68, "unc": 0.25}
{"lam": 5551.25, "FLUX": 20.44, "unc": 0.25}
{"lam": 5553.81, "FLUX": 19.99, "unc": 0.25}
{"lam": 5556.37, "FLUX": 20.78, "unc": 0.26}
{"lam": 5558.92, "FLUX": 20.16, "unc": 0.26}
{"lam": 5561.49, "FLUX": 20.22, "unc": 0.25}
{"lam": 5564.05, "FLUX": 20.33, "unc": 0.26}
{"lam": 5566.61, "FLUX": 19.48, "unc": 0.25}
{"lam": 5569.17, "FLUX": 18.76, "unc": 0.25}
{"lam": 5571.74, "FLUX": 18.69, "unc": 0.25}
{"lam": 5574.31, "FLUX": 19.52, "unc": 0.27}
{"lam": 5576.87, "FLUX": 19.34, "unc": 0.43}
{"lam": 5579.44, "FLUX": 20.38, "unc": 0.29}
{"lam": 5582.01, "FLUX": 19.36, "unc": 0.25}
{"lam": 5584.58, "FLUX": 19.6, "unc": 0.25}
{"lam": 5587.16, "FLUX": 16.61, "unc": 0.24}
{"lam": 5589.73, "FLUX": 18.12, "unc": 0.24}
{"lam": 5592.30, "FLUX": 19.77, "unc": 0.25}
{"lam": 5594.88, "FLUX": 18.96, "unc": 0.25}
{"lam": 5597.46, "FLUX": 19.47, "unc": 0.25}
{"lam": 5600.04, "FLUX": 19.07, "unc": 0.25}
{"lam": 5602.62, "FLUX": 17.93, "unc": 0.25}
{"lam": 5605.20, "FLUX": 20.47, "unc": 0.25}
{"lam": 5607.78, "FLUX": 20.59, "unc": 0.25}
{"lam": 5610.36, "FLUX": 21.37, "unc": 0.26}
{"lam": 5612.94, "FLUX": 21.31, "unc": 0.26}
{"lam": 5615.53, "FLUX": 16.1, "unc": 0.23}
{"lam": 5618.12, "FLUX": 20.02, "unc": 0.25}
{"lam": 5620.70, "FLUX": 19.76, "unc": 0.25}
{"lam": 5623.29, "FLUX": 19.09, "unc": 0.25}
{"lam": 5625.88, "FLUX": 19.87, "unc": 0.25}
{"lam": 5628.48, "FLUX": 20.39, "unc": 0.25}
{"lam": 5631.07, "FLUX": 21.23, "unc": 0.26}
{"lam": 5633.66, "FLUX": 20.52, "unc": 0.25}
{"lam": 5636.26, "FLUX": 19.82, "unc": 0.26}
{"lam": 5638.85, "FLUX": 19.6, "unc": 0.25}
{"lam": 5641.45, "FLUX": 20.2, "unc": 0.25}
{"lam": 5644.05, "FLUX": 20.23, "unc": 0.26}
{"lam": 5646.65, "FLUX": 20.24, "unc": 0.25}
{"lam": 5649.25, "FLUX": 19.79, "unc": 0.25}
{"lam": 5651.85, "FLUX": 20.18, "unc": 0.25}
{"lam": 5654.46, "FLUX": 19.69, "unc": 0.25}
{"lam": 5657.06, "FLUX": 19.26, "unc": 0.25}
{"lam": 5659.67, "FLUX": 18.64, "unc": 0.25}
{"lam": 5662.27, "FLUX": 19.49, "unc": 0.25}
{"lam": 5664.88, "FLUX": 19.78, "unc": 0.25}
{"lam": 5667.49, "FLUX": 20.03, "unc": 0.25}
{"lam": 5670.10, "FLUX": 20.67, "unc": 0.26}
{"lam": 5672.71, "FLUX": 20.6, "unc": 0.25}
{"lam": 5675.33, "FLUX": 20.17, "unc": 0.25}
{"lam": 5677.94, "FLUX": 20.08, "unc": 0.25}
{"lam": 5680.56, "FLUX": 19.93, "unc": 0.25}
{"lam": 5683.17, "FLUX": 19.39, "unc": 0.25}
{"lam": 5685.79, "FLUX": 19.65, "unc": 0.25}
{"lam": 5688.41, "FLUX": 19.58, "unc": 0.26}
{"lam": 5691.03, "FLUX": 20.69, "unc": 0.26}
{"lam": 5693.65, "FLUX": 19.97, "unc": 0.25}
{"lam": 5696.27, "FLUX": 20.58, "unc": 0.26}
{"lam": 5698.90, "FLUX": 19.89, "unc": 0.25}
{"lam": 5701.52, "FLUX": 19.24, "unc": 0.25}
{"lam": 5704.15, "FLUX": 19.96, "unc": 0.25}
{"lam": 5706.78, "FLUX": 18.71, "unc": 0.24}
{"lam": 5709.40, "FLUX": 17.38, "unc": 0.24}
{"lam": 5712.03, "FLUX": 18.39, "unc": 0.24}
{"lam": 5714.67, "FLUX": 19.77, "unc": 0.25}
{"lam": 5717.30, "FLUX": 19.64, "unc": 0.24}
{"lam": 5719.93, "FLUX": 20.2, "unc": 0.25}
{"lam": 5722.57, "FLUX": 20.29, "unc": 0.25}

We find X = 19.6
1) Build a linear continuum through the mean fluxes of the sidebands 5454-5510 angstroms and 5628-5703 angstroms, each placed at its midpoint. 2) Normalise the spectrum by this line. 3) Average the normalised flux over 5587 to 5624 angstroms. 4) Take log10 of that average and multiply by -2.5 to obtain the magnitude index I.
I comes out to 0.03 mag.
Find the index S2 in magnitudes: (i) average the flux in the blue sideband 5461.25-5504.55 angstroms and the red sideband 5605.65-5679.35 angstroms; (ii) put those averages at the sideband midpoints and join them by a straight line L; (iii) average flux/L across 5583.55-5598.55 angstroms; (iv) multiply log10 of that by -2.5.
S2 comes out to 0.07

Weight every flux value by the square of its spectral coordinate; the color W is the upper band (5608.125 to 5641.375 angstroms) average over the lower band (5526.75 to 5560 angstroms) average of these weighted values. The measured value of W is 1.03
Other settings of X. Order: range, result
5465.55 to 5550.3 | 19.9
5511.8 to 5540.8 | 19.8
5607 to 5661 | 19.9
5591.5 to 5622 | 19.6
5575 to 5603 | 19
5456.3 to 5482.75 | 20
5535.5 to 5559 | 20.2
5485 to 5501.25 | 20.1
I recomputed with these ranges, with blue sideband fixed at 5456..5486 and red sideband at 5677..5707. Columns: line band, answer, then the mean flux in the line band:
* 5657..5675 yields 0.00 mag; 19.8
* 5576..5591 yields 0.06 mag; 18.9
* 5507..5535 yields 0.01 mag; 19.8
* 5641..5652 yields -0.01 mag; 20.1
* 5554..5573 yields 0.01 mag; 19.8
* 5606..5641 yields -0.01 mag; 20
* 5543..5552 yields -0.02 mag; 20.2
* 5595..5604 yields 0.06 mag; 18.8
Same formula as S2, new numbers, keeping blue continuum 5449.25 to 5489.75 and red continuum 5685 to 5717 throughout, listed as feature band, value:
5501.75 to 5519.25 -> 0.012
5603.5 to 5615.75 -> -0.032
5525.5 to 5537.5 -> 0.018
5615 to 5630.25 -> 0.012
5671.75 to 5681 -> -0.036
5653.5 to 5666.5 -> 0.010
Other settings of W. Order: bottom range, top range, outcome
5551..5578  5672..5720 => 1.04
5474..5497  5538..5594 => 1.02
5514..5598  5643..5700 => 1.05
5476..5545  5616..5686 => 1.05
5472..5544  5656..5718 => 1.06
